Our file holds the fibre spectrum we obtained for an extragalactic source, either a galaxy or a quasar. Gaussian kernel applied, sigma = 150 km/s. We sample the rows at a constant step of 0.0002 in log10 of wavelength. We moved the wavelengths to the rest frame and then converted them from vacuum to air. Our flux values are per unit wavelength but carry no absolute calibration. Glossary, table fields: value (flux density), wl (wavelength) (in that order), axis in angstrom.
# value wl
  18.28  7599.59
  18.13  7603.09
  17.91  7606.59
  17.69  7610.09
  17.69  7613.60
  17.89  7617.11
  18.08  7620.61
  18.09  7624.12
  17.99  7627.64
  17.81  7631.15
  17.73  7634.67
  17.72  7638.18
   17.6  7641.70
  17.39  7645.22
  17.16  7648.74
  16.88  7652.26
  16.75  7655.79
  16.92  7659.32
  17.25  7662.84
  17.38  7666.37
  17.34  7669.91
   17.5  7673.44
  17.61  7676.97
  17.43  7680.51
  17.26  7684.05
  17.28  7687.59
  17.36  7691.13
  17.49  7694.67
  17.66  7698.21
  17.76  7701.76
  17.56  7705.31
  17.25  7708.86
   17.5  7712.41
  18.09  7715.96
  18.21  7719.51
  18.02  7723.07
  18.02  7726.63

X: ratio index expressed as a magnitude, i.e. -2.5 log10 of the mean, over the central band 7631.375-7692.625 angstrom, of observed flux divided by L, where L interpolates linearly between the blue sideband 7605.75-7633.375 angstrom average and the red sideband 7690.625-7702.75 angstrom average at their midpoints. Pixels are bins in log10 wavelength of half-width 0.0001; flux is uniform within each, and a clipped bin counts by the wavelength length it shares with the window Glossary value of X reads 0.02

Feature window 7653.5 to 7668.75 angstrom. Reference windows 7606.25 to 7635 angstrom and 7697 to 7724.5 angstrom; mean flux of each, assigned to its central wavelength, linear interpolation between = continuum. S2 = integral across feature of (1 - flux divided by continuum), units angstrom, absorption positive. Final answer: 0.6 angstrom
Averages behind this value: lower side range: 17.9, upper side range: 17.8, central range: 17.1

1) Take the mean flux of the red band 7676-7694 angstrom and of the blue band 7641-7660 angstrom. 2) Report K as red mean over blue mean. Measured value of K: 1.0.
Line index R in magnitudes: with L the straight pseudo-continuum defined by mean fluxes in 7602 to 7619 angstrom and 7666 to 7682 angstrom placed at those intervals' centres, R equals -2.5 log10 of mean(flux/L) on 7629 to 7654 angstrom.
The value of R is 0.01 mag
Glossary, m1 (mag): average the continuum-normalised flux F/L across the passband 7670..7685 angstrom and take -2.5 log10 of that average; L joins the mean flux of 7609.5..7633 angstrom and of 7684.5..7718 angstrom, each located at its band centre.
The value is 0.01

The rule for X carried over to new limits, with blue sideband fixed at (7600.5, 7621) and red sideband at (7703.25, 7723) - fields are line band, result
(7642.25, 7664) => 0.047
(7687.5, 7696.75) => 0.022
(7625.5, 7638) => 0.003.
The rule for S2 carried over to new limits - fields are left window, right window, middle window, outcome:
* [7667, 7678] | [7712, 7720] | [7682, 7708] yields 0.4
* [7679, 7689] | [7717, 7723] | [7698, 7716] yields 0.3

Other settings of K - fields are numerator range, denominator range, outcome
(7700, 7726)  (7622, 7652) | 1.01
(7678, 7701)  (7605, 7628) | 0.97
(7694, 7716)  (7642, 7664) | 1.03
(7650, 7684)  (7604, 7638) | 0.96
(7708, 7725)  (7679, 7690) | 1.03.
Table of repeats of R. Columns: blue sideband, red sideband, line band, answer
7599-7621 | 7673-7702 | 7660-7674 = 0.02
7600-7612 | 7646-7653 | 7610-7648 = -0.02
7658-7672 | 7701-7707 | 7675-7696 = 0.00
